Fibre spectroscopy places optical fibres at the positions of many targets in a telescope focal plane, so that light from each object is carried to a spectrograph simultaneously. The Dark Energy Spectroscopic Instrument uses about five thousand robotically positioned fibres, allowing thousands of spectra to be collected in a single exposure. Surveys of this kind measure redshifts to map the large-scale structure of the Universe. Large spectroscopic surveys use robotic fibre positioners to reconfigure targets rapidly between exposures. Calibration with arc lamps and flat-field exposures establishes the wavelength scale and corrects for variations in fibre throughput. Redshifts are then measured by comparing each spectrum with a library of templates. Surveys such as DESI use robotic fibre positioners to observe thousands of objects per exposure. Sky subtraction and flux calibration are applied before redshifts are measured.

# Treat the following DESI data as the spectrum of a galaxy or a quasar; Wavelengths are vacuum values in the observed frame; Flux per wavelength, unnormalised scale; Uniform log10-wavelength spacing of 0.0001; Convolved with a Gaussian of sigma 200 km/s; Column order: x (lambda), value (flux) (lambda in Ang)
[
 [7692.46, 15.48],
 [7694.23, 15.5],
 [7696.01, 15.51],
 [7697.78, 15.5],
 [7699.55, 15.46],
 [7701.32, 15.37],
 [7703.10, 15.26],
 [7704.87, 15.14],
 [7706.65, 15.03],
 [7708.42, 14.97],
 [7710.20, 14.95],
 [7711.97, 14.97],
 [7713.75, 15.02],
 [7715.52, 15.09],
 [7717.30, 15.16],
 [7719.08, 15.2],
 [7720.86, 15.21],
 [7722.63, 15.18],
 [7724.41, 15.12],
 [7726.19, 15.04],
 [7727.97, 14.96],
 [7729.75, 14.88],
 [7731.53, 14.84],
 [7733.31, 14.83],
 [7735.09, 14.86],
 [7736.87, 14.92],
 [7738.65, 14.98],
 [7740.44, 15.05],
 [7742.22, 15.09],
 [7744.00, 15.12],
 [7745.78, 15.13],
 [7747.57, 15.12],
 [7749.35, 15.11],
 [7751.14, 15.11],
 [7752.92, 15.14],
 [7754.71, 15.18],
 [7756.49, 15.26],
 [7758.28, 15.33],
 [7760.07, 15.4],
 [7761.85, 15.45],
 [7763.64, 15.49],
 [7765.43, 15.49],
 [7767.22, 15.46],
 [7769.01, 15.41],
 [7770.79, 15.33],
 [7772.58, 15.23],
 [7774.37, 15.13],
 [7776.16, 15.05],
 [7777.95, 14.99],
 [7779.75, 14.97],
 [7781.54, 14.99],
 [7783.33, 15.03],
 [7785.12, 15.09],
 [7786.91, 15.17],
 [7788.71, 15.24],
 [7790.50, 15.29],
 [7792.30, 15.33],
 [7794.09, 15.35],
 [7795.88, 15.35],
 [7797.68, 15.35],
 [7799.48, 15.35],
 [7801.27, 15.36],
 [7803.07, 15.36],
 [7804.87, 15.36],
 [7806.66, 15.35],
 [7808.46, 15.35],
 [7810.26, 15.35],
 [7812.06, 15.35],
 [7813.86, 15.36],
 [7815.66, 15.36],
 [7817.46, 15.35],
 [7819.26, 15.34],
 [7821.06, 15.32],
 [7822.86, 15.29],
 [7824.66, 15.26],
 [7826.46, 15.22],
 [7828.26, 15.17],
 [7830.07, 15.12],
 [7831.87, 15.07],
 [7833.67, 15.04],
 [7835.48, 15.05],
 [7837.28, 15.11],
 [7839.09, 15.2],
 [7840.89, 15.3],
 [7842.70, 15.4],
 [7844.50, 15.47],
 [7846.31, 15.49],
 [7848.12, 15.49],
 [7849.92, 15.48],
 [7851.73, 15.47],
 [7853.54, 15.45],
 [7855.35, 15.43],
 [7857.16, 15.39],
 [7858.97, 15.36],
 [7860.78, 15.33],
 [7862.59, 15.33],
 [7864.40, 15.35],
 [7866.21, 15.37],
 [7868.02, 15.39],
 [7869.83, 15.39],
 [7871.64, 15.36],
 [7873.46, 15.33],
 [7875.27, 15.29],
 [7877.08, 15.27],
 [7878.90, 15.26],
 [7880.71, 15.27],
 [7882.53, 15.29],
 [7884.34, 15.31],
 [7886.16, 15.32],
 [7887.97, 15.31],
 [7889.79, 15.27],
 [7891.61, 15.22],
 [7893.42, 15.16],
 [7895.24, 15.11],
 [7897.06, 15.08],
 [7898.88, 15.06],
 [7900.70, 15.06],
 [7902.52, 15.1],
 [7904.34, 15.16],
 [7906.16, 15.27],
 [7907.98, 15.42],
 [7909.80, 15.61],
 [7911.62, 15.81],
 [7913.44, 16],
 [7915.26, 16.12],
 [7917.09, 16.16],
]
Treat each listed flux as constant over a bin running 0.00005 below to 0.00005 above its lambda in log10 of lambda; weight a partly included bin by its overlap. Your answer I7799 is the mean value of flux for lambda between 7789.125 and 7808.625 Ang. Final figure 15.3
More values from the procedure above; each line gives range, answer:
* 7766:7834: 15.3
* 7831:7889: 15.3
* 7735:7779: 15.2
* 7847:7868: 15.4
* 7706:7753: 15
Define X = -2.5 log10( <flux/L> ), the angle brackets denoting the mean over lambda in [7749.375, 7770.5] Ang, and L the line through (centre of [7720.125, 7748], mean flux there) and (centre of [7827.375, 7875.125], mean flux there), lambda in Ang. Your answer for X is -0.02 mag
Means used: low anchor 15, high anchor 15.3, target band 15.3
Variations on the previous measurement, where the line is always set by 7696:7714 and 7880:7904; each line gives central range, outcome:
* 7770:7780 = 0.01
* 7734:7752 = 0.01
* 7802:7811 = -0.01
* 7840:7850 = -0.02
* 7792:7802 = -0.01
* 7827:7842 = 0.00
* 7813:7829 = -0.01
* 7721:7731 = 0.01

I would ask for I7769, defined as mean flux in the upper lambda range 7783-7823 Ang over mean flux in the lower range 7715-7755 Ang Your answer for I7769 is 1.0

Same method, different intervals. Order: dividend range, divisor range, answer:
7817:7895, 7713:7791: 1.01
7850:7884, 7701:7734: 1.02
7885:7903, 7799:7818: 0.99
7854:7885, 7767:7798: 1.01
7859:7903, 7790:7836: 1.00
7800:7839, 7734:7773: 1.00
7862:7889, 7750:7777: 1.00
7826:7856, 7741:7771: 1.00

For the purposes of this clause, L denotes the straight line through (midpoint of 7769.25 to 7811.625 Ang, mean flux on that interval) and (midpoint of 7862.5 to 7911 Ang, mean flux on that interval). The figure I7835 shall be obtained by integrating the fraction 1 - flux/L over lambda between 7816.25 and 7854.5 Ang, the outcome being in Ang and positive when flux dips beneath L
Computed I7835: -0.1 Ang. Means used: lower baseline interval 15.2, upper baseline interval 15.3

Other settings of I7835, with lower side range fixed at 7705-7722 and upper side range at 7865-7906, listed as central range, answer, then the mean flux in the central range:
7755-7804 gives -0.4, 15.3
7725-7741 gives 0.2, 14.9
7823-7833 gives 0.0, 15.2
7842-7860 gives -0.3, 15.4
